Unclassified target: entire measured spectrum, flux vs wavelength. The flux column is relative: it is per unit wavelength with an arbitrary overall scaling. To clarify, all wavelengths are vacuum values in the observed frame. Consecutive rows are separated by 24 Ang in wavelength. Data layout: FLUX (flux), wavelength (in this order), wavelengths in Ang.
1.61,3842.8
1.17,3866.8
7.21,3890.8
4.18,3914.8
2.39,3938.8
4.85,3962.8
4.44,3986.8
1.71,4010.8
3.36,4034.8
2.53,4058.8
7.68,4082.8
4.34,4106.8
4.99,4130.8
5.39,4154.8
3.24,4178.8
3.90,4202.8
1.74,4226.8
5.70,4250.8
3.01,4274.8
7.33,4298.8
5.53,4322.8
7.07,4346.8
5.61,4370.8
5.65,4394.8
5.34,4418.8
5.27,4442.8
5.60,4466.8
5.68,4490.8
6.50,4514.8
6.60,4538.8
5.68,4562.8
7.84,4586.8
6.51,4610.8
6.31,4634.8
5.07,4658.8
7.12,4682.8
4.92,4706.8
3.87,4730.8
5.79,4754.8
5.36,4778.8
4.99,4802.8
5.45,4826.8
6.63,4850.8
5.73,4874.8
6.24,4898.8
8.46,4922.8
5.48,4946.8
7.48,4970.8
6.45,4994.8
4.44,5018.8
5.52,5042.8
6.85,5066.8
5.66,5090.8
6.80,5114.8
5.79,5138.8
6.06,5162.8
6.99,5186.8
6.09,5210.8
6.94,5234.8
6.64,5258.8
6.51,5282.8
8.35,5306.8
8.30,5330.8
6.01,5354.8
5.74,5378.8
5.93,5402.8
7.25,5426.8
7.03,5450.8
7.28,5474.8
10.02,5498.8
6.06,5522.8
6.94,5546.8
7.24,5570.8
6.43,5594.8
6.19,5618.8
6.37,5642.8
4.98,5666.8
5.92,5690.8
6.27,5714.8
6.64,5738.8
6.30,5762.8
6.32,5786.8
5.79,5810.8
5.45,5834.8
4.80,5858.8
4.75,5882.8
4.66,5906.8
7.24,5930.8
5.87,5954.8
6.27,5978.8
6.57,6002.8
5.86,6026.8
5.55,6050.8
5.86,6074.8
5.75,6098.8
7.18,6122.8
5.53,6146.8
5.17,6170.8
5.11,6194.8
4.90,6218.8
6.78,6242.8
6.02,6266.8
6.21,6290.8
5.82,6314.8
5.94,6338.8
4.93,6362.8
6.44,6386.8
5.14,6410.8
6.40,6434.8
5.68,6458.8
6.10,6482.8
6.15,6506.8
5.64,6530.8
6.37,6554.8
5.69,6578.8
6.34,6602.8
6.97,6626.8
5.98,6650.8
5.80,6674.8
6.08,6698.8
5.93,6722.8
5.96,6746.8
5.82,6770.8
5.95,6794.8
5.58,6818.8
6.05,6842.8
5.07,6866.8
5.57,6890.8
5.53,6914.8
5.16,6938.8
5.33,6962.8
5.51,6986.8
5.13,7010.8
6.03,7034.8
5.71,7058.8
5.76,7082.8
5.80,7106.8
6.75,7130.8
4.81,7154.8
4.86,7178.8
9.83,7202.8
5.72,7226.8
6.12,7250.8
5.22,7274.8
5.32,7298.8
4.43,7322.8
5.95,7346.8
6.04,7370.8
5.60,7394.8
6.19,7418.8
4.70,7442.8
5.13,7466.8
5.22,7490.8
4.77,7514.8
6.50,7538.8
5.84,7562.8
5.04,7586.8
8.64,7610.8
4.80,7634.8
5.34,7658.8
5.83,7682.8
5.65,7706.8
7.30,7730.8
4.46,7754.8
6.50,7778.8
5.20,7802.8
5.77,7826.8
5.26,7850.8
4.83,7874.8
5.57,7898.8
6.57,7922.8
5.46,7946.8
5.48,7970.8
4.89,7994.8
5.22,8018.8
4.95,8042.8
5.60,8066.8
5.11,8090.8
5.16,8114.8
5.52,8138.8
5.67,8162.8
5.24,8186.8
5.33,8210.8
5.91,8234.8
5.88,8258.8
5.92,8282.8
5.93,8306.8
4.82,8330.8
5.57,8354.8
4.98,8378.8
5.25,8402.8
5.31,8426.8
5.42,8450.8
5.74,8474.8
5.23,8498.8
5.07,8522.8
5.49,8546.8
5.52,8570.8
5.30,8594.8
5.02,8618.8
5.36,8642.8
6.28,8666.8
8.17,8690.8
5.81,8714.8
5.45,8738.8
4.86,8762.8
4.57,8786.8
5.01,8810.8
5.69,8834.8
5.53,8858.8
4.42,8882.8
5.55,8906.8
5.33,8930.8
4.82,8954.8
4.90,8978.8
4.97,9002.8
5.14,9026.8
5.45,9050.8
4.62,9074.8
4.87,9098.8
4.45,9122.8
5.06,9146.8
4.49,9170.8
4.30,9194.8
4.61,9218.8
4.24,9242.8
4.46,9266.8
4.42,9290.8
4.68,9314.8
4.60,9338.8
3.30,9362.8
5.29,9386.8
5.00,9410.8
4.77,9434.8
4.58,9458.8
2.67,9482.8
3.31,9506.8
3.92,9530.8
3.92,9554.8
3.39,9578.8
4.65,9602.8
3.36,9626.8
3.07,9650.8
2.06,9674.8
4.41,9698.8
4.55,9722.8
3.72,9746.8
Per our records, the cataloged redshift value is 0.10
